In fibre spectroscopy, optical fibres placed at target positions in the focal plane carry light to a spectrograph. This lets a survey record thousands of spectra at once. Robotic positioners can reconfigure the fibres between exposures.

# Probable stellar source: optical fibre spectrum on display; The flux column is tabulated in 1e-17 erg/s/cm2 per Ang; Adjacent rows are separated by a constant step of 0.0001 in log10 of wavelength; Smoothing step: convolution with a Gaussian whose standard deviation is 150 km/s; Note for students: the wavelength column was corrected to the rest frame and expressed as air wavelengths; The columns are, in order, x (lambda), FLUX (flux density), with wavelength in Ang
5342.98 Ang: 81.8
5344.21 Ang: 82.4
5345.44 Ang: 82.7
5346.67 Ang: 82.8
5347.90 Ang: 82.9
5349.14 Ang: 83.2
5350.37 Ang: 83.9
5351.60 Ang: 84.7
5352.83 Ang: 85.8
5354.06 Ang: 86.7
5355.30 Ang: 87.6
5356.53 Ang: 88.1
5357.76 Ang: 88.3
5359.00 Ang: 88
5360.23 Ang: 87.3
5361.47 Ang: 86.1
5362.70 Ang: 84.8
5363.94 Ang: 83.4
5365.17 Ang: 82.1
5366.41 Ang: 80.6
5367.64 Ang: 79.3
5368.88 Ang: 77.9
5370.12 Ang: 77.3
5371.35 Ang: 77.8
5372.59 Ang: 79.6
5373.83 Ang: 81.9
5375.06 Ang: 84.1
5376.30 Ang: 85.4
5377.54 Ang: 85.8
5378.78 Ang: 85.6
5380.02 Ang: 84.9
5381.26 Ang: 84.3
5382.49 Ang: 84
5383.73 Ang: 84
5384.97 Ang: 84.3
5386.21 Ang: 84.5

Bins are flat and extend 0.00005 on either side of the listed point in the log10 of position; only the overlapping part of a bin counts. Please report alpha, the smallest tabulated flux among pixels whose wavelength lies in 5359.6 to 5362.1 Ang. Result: 86.1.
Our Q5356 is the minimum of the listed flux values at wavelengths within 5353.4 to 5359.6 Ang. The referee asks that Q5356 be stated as 86.7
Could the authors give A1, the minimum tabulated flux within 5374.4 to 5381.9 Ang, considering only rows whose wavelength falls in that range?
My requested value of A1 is 84.1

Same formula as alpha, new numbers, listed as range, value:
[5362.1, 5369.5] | 77.9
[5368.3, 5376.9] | 77.3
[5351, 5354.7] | 84.7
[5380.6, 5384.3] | 84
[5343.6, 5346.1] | 82.4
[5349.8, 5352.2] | 83.9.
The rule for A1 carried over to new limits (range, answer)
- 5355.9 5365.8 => 82.1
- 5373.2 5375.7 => 81.9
